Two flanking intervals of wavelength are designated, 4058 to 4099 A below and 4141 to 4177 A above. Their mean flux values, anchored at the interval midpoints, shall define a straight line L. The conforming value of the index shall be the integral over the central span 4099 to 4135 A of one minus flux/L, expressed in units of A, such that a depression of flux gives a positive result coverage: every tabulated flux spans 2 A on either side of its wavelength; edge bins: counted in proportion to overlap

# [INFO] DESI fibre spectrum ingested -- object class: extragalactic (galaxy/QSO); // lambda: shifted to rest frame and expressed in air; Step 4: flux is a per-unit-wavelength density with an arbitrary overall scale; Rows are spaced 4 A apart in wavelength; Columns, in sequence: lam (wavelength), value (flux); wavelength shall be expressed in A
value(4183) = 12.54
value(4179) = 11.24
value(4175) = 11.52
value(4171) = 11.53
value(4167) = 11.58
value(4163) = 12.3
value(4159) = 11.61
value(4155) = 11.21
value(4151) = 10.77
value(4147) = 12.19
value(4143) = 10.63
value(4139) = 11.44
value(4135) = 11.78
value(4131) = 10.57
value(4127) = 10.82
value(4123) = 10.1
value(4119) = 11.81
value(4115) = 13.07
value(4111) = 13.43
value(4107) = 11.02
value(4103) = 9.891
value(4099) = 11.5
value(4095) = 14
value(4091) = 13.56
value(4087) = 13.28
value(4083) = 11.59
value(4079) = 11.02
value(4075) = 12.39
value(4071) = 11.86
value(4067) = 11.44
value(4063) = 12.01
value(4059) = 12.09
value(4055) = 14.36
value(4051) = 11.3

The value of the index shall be 1.6 A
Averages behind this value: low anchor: 12.3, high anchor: 11.5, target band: 11.4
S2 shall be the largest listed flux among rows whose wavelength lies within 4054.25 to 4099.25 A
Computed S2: 14.36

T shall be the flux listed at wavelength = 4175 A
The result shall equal 11.52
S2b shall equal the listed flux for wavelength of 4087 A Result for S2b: 13.28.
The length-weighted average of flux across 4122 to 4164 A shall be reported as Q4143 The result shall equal 11.2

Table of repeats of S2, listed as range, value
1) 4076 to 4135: 14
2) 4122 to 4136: 11.78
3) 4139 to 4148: 12.19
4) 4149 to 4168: 12.3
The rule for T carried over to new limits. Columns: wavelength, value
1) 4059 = 12.09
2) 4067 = 11.44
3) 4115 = 13.07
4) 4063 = 12.01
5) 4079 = 11.02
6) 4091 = 13.56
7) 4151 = 10.77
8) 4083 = 11.59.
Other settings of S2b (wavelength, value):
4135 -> 11.78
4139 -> 11.44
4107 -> 11.02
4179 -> 11.24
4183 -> 12.54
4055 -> 14.36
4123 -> 10.1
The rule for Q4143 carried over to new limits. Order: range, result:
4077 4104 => 12.2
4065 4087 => 11.8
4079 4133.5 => 11.9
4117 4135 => 10.9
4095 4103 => 11.7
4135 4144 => 11.2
